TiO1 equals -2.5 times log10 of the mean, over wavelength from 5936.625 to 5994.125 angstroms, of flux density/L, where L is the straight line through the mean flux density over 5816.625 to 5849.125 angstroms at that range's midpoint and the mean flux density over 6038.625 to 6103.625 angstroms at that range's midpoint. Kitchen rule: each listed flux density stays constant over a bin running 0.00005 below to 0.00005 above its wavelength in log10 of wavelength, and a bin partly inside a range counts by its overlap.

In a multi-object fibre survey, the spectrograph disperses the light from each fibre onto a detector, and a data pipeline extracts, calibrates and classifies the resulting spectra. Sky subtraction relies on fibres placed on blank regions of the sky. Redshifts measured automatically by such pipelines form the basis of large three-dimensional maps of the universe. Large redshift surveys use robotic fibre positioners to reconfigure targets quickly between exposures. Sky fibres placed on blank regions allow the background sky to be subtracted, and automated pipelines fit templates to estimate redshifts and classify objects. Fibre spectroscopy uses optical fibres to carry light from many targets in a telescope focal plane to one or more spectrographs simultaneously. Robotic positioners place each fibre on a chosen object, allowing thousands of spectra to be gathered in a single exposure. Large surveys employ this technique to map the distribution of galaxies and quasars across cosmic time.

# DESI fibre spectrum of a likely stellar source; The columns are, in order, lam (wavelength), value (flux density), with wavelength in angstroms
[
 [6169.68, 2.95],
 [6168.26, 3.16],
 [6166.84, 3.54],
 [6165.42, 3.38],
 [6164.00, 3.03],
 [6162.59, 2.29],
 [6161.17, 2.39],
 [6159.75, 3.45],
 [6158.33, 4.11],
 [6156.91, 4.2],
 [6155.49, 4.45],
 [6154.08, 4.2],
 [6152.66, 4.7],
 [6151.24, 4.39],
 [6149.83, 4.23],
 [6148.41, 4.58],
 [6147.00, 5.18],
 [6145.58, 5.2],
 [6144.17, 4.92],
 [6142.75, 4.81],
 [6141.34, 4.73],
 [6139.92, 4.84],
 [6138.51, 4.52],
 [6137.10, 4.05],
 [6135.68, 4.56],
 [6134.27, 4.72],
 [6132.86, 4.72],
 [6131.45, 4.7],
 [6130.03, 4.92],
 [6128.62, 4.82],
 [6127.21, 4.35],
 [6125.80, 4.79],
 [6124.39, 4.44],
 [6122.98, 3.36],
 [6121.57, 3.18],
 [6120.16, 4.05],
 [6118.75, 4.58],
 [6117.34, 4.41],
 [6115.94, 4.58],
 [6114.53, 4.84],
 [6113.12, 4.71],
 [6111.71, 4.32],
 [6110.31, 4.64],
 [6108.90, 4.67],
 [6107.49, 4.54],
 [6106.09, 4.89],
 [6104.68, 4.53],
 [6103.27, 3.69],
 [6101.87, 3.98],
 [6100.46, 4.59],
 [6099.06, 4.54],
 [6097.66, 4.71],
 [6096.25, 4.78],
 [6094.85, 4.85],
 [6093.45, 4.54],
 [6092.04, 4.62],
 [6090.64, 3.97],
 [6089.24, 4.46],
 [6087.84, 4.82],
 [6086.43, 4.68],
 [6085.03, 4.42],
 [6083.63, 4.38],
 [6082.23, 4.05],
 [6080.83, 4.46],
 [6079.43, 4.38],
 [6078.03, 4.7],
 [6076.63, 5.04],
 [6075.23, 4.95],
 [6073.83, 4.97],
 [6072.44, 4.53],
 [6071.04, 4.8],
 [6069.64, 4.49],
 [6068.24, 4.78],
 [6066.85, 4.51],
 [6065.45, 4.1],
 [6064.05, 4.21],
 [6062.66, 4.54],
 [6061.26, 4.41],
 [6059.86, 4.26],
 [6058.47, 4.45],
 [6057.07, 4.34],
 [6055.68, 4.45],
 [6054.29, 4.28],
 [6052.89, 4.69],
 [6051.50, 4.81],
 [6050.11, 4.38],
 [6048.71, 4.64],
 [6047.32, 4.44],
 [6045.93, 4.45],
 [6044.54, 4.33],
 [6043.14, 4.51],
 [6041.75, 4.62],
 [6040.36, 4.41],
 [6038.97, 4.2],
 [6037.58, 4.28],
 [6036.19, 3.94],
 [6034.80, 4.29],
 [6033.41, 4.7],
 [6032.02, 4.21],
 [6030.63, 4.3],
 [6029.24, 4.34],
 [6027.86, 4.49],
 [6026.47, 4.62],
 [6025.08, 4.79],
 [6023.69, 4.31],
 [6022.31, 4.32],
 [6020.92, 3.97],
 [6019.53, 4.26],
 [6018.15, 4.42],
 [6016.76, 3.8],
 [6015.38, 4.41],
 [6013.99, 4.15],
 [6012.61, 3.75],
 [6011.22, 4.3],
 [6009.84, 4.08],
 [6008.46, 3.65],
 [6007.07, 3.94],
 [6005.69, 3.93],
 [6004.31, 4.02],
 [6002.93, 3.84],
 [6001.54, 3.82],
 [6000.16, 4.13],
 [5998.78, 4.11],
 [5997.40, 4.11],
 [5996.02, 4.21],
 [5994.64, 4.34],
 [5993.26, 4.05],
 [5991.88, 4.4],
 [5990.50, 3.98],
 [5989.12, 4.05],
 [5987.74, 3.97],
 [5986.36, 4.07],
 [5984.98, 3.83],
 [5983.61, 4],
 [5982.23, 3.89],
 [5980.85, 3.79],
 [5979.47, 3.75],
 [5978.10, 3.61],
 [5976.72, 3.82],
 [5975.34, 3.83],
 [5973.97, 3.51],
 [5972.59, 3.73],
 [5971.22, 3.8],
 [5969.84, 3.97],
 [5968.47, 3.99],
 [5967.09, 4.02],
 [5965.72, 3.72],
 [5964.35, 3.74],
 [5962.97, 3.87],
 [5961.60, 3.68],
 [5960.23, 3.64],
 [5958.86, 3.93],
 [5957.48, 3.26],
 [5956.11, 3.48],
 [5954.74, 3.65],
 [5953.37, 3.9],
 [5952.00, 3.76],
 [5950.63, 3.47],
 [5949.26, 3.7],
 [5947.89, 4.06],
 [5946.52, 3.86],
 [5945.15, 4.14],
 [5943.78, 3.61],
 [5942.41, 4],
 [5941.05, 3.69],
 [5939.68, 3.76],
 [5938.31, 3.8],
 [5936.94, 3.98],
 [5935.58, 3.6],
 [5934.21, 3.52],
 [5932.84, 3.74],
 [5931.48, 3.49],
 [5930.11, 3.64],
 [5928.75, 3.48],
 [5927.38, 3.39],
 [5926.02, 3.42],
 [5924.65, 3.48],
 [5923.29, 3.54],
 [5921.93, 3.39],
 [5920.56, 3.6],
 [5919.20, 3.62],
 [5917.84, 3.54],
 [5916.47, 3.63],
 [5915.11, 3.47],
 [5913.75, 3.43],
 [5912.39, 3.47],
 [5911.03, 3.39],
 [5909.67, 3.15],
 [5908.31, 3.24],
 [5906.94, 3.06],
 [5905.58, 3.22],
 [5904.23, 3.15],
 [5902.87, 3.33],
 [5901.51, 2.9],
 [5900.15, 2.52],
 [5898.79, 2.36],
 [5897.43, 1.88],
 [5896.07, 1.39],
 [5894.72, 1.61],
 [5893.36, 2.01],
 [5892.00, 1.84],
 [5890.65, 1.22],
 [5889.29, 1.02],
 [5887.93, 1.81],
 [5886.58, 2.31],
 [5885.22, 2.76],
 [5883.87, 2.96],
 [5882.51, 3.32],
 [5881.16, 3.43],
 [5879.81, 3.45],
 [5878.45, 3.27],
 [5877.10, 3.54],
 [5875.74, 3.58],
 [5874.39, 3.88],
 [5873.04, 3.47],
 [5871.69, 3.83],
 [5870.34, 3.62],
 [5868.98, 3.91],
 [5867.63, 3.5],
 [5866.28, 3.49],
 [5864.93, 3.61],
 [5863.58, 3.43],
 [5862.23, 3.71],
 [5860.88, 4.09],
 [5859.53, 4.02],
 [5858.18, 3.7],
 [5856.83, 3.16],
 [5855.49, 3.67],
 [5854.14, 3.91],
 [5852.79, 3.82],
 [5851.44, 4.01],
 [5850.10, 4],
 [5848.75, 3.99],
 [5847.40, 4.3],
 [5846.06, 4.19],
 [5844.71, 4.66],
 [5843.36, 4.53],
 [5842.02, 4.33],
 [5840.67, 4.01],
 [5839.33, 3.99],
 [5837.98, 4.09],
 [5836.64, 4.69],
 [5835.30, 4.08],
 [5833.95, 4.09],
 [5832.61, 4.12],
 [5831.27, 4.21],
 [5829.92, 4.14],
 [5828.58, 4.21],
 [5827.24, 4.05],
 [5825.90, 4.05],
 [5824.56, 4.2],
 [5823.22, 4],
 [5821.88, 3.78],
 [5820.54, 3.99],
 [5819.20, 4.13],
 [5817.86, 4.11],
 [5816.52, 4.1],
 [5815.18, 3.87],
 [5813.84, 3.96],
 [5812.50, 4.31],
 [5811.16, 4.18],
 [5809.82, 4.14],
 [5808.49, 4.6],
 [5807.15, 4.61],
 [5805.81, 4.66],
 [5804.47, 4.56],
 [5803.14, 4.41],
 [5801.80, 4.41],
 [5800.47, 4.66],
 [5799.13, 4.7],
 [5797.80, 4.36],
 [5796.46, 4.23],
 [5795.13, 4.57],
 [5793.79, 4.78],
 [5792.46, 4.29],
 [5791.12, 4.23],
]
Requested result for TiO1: 0.14 mag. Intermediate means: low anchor 4.17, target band 3.83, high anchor 4.5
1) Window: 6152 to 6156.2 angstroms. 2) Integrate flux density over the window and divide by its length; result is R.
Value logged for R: 4.45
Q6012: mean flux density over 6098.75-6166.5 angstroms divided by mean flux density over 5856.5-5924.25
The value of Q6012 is 1.40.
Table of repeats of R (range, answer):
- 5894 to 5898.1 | 1.63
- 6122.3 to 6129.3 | 4.36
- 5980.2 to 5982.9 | 3.84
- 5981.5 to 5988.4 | 3.95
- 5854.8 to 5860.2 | 3.64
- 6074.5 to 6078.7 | 4.9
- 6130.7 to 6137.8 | 4.55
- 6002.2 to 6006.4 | 3.93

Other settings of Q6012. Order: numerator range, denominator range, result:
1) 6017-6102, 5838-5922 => 1.35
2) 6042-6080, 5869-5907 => 1.65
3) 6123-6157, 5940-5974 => 1.22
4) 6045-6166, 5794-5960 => 1.21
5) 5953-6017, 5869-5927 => 1.31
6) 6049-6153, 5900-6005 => 1.22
